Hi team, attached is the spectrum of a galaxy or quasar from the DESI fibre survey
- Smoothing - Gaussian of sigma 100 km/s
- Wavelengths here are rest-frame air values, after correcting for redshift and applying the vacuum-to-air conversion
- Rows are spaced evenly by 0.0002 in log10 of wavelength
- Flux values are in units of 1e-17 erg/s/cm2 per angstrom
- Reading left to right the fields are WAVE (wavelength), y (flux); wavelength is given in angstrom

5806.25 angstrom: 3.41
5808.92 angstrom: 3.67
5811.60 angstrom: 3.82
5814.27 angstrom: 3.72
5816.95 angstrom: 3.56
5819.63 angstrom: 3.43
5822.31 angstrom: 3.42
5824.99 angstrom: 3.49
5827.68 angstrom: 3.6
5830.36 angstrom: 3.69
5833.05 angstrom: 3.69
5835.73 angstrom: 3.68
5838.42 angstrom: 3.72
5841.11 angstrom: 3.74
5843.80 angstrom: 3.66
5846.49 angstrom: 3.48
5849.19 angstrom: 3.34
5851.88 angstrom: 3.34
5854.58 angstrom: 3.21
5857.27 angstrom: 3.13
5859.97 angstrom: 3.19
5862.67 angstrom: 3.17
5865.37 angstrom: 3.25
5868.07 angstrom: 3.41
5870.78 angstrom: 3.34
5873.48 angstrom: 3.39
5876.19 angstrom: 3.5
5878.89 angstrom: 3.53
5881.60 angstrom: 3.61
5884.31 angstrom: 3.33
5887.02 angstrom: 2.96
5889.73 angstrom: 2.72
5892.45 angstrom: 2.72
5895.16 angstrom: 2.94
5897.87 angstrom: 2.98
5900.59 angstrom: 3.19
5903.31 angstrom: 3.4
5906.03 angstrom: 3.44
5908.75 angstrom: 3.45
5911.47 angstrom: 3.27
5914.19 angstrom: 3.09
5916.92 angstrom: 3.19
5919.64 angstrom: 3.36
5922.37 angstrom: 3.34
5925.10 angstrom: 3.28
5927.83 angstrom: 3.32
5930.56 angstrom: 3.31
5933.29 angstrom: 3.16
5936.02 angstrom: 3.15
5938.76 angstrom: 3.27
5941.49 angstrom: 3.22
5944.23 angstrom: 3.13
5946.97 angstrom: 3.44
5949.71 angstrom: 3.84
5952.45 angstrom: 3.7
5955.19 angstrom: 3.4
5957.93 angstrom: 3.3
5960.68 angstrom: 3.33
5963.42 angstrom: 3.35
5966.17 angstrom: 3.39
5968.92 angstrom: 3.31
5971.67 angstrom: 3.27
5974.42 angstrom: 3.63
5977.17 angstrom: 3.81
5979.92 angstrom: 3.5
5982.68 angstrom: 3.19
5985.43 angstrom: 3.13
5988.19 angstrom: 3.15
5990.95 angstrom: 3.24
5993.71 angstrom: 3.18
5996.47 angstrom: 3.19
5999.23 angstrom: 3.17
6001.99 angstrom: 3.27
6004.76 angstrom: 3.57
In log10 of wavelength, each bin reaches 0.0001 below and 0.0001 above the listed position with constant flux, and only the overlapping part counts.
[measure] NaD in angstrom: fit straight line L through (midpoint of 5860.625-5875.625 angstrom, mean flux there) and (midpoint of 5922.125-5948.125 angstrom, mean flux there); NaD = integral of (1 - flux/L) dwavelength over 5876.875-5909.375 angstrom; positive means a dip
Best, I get 1.02 angstrom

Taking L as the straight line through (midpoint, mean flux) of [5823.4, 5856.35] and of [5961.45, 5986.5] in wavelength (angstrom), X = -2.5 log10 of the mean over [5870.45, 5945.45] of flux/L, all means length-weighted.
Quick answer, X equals 0.08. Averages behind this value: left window 3.55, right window 3.4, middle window 3.23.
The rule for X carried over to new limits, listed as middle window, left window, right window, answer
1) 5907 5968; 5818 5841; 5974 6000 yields 0.02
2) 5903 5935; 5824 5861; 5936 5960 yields 0.04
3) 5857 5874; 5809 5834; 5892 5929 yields 0.05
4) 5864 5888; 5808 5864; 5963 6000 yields 0.03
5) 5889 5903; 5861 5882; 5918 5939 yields 0.13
